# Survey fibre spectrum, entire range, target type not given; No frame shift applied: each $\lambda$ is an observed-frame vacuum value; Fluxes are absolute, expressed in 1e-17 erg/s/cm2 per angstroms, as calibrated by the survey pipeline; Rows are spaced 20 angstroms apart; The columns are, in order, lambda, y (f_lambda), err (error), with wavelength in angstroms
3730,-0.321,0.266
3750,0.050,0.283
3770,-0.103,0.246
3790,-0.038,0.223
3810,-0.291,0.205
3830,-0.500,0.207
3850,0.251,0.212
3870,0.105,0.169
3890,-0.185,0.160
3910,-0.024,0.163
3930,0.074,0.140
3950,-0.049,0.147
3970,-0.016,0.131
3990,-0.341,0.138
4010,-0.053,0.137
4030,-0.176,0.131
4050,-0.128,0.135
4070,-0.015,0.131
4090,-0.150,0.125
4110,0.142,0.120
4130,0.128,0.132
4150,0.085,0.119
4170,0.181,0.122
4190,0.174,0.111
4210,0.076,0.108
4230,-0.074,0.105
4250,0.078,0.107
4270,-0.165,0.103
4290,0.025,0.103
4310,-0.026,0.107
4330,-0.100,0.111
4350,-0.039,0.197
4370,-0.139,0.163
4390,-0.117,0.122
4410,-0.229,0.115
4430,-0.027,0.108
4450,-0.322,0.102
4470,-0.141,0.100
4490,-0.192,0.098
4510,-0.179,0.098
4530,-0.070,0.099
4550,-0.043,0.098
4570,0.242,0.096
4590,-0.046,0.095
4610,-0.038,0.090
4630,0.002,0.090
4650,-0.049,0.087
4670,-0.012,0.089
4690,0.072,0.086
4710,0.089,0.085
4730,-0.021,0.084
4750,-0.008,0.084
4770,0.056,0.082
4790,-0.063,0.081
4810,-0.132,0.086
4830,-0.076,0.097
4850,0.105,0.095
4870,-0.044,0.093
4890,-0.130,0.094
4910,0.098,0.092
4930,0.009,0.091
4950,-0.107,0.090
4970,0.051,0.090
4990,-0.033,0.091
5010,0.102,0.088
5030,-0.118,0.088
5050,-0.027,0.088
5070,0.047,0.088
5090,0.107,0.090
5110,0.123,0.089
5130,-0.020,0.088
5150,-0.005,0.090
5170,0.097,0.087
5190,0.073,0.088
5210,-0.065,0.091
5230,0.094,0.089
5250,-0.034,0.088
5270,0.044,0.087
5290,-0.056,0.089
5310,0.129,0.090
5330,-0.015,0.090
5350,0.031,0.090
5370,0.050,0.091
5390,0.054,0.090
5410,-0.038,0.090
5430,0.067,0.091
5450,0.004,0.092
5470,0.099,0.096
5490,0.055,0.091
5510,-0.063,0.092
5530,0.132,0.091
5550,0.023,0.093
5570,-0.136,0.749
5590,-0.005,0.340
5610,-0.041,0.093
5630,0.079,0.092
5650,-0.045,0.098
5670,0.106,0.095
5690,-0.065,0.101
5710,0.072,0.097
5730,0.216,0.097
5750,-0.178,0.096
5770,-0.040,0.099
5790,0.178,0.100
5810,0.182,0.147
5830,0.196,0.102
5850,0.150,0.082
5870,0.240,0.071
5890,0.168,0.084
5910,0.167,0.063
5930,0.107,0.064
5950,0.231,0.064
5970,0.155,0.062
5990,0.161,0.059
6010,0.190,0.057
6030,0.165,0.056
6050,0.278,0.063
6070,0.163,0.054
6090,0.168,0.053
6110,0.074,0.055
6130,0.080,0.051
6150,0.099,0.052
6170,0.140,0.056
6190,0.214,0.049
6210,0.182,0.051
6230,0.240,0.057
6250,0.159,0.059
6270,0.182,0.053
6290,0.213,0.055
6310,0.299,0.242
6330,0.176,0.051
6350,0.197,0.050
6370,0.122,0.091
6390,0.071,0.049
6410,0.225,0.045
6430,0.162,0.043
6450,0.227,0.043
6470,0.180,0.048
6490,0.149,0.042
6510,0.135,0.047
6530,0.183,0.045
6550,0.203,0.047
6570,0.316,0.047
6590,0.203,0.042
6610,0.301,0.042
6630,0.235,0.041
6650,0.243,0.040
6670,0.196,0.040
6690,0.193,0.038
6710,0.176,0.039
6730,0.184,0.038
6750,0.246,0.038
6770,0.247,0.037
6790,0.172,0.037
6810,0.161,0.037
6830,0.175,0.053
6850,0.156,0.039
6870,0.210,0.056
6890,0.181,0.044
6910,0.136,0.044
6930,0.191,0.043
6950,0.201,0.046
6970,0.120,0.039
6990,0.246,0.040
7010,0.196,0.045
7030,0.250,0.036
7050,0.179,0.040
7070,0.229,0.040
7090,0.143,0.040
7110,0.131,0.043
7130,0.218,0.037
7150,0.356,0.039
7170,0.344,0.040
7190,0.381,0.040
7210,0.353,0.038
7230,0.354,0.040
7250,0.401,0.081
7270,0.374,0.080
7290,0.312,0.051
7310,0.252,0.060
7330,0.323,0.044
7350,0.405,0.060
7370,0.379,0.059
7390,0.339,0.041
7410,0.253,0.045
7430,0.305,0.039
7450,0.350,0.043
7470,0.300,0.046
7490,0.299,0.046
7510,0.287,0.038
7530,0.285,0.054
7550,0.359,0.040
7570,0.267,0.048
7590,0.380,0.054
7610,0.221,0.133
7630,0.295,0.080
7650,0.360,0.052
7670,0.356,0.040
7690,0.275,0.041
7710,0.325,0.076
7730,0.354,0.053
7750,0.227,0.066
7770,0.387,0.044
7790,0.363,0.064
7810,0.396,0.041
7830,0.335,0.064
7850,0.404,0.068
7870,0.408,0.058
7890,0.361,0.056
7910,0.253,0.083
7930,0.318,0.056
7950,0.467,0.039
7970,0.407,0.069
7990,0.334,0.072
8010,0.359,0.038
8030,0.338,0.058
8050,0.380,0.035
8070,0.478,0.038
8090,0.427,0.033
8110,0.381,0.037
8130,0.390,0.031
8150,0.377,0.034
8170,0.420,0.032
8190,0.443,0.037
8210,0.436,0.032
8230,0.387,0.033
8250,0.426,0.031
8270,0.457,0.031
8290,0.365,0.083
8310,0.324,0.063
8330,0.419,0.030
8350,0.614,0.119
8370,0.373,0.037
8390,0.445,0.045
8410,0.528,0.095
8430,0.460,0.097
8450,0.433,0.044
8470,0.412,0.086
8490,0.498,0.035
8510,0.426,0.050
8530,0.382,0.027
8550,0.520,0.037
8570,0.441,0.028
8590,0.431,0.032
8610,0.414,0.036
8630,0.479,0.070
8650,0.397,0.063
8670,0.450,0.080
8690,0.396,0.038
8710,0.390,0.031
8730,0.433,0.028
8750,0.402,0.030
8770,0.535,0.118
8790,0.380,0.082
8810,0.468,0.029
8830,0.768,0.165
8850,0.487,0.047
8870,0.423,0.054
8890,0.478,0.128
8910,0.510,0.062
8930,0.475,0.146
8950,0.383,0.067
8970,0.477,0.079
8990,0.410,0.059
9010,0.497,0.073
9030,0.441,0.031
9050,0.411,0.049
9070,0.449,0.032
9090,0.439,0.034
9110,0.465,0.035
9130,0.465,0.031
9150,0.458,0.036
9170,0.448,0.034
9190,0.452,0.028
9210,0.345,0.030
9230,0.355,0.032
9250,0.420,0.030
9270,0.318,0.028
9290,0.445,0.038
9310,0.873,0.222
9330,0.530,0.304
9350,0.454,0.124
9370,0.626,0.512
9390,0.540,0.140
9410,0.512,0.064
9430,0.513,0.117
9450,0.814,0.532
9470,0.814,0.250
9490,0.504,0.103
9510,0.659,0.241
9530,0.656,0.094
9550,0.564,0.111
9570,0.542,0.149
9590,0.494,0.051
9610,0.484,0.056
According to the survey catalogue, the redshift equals 0.79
